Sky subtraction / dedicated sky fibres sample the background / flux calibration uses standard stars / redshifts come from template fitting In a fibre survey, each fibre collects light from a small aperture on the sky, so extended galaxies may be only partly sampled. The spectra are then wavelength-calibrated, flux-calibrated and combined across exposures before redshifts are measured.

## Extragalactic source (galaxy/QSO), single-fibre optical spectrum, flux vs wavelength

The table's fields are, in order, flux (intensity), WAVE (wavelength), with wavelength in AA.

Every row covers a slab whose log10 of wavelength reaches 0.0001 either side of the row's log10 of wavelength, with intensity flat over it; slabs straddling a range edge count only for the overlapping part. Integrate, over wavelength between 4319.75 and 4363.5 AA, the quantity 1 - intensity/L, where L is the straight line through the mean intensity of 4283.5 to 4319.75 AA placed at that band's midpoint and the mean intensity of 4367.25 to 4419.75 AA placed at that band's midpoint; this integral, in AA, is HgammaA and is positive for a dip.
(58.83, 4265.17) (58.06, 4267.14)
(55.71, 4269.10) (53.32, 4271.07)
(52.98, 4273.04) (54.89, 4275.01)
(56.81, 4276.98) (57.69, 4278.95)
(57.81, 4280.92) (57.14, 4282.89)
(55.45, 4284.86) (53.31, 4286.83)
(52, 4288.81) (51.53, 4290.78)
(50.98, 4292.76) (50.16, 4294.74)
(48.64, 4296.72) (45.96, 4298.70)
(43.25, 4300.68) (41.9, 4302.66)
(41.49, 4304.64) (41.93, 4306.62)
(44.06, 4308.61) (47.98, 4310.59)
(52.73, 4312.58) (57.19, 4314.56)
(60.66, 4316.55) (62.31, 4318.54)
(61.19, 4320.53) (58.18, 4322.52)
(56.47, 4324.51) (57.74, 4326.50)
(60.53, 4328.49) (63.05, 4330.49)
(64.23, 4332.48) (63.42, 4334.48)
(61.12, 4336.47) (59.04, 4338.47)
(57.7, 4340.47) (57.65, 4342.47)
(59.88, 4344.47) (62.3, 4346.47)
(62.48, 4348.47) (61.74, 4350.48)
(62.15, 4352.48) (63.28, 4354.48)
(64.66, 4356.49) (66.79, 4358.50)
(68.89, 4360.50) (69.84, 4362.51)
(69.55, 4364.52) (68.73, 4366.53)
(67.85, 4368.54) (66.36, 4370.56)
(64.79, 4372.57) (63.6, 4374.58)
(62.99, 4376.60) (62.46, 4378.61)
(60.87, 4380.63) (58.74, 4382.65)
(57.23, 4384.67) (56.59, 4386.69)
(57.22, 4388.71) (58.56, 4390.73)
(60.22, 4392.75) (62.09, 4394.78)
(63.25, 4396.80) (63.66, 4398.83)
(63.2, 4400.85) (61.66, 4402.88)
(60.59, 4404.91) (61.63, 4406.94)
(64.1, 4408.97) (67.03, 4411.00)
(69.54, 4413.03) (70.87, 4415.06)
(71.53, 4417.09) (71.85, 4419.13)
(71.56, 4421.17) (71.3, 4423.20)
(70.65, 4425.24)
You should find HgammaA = -4.7 AA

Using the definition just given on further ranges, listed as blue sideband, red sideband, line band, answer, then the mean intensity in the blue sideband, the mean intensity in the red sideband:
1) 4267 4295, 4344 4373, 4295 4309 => 3.22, 54.5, 65.4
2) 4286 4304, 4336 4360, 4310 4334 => -1.55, 48.4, 61.7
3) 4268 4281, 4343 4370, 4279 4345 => 6.02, 55.5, 65.1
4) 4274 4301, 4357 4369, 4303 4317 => 2.17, 52.8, 68.5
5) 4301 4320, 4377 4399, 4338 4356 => -2.00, 50.1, 60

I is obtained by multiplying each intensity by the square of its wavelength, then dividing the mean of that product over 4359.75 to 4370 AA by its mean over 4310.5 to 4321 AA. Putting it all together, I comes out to 1.2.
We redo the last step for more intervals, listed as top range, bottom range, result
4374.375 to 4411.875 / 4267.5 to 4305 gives 1.24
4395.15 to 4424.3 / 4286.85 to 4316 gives 1.45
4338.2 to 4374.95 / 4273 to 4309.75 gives 1.32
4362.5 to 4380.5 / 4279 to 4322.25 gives 1.32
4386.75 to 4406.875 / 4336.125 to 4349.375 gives 1.04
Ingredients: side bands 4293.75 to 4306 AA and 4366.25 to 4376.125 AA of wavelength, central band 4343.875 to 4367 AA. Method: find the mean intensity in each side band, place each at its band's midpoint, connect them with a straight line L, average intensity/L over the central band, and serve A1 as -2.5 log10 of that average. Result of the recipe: -0.06 mag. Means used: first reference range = 45.1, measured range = 65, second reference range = 65.9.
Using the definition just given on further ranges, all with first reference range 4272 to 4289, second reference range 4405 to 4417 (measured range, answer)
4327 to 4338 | -0.04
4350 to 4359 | -0.03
